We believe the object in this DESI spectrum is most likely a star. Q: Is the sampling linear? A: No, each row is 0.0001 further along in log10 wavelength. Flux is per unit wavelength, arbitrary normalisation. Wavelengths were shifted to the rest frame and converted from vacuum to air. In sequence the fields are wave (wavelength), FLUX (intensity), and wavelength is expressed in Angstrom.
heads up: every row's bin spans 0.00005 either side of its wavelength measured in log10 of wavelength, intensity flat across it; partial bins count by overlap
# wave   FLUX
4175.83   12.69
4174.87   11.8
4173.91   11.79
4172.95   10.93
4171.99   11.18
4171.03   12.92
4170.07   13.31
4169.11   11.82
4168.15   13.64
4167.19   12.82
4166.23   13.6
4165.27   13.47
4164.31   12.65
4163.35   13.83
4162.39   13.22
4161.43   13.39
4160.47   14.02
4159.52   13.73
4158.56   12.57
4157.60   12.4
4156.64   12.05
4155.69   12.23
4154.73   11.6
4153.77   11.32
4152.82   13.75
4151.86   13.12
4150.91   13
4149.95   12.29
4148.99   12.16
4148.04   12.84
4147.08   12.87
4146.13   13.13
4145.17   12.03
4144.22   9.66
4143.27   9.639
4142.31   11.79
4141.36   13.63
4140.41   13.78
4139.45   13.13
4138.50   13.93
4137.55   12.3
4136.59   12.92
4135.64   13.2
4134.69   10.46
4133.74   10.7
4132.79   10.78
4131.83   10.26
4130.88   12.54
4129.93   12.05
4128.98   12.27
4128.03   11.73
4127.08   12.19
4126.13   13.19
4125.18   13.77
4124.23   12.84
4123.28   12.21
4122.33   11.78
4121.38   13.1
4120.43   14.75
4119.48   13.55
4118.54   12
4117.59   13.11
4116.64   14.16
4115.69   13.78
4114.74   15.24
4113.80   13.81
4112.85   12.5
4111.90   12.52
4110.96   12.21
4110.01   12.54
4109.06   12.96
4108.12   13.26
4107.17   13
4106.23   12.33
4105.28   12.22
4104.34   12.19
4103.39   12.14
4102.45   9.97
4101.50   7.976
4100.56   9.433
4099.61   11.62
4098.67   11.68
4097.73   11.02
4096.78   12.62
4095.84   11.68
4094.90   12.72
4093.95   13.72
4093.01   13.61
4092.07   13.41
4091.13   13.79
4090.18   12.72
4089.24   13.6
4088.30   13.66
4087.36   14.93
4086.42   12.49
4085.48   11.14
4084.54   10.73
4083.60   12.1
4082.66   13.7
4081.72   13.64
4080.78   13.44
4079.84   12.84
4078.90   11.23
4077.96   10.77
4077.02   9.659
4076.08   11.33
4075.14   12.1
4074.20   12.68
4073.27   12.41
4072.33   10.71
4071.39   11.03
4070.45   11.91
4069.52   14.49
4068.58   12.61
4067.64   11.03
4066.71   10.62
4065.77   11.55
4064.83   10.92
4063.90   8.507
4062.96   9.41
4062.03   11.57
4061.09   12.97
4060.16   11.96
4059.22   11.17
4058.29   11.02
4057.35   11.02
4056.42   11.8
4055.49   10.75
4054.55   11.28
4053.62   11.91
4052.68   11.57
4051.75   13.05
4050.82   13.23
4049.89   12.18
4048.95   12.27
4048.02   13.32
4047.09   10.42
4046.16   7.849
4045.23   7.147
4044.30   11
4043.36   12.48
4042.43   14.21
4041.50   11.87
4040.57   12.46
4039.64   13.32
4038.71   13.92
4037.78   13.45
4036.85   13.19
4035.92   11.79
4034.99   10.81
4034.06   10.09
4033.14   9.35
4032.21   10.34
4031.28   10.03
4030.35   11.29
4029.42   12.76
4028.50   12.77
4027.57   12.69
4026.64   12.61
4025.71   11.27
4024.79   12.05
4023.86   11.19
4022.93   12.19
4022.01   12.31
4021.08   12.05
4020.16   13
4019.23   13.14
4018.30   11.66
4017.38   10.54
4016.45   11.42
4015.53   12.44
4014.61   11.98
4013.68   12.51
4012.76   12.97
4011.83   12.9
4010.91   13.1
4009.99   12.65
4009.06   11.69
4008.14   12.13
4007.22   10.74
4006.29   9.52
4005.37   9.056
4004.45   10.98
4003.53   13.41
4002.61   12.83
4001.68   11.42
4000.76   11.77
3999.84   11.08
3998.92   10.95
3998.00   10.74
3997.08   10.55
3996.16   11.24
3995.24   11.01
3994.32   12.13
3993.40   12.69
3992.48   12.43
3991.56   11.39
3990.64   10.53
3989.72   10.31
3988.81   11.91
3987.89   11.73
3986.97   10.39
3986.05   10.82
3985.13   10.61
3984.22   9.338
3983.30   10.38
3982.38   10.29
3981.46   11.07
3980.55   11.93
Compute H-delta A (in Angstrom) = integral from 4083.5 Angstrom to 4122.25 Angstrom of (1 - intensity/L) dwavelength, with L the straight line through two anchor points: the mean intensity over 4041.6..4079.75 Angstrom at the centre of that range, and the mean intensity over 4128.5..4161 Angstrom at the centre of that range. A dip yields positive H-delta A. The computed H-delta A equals -2.30 Angstrom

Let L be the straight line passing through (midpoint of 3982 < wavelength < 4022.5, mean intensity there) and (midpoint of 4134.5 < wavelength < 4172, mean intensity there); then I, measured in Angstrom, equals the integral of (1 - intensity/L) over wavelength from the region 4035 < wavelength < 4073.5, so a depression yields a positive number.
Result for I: 0.77 Angstrom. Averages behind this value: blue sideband 11.5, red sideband 12.7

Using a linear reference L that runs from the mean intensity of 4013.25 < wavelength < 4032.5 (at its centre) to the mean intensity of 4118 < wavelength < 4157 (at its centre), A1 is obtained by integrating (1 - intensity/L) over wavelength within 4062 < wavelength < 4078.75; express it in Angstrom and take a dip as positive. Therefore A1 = 1.1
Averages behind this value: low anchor 11.9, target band 11.3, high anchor 12.4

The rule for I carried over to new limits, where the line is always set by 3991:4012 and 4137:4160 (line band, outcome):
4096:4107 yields 0.8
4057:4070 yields 0.6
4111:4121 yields -1.0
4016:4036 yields 0.2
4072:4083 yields 0.0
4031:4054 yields 0.3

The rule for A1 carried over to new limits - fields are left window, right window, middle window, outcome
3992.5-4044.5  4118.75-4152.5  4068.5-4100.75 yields -0.48 Angstrom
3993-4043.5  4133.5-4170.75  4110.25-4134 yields -0.46 Angstrom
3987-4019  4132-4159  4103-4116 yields -0.89 Angstrom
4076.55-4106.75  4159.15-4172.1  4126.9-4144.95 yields 1.15 Angstrom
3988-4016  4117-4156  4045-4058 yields 0.62 Angstrom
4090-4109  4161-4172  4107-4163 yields -0.20 Angstrom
